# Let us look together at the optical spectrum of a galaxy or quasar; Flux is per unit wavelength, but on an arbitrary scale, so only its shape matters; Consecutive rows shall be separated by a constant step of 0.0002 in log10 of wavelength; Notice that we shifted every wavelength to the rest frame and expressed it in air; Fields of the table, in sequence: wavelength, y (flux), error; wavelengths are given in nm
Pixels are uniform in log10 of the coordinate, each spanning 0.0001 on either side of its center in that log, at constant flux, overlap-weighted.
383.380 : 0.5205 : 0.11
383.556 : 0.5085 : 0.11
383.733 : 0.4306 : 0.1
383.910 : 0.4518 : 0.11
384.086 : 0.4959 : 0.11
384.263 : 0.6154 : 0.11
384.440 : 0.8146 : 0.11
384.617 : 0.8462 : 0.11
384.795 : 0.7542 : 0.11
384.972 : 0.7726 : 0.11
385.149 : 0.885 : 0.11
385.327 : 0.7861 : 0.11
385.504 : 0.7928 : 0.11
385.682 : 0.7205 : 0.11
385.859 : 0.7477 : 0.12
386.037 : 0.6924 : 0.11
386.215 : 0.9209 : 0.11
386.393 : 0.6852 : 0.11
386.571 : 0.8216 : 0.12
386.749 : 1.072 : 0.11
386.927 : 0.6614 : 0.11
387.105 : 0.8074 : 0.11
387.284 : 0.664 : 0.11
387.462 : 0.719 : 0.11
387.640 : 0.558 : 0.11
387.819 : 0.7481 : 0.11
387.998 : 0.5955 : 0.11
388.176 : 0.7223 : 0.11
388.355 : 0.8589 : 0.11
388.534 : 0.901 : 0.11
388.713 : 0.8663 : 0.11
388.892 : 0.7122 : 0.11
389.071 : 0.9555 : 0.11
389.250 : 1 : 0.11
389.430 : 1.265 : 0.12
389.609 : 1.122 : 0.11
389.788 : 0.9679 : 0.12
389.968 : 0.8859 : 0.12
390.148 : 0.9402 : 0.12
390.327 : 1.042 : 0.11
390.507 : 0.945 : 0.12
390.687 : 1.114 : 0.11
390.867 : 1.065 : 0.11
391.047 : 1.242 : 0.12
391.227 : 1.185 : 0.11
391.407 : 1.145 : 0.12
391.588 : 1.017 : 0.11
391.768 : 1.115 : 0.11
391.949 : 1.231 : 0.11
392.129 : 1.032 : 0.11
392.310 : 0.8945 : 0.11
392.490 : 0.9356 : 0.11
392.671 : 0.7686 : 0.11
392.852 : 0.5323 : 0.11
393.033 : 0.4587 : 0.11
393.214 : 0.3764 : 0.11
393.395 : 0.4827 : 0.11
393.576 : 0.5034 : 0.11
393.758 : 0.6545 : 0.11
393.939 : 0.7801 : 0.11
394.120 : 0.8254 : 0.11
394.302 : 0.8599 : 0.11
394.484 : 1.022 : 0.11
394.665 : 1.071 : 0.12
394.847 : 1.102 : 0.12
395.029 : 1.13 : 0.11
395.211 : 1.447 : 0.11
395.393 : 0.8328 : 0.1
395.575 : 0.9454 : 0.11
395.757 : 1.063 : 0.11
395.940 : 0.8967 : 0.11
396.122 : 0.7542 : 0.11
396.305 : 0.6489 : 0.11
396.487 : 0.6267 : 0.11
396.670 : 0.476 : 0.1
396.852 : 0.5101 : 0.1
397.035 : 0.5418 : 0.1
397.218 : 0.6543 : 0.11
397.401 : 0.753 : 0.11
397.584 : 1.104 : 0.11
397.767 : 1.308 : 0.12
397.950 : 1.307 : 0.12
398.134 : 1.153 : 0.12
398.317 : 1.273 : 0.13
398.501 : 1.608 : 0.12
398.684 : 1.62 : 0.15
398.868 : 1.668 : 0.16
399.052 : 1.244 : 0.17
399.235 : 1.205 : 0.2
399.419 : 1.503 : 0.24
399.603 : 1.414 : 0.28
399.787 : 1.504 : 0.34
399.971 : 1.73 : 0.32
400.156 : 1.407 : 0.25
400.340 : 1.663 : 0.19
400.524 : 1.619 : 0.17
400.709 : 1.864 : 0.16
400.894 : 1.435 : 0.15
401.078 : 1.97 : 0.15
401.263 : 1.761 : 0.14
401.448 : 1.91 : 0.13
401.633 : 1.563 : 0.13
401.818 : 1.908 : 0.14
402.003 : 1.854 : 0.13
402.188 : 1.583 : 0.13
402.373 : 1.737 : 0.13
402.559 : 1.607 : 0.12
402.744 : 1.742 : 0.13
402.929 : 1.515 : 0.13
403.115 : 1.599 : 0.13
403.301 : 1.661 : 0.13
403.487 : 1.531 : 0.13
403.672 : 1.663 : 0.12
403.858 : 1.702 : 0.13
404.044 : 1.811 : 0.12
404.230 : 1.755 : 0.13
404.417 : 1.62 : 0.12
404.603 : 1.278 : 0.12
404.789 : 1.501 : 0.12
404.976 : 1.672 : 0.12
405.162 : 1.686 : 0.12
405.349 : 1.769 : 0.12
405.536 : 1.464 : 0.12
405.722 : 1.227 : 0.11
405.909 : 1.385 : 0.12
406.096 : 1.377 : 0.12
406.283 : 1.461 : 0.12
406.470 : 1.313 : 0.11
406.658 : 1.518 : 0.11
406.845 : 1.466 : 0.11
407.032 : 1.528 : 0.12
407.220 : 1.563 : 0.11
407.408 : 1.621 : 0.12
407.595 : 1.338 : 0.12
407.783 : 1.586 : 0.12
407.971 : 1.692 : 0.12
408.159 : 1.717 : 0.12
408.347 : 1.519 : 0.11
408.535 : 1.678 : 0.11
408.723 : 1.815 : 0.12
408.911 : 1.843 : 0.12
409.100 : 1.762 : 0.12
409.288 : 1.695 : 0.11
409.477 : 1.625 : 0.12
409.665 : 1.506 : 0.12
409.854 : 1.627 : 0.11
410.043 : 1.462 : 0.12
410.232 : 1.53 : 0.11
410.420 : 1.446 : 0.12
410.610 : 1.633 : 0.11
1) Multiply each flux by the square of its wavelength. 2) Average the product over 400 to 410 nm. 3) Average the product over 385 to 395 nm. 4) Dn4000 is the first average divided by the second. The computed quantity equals 2.02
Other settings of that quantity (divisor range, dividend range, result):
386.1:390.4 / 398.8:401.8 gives 1.99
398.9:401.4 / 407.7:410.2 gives 1.10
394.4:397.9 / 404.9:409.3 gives 1.86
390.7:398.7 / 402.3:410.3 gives 1.81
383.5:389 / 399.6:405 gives 2.45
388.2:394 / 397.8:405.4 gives 1.87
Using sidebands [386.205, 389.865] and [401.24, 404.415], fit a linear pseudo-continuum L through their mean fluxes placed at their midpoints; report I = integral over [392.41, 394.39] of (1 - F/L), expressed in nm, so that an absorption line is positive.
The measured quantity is 0.86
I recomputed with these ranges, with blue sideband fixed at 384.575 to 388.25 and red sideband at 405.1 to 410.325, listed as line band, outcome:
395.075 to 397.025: 0.53 nm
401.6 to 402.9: -0.34 nm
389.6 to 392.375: -0.38 nm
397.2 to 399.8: -0.17 nm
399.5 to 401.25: -0.46 nm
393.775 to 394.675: 0.15 nm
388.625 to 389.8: -0.16 nm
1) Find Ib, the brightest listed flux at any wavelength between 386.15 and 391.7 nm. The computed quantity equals 1.265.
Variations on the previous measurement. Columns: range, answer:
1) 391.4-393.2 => 1.231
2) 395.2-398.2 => 1.447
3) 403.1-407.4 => 1.811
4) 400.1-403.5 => 1.97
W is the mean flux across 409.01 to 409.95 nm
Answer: 1.64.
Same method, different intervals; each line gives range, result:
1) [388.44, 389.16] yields 0.859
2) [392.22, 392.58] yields 0.917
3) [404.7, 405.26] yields 1.62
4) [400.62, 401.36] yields 1.76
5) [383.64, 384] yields 0.443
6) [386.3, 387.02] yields 0.811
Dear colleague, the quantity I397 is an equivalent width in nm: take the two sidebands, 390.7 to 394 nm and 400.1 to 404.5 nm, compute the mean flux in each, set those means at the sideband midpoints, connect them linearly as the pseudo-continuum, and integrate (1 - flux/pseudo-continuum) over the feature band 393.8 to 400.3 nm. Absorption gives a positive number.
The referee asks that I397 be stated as 0.90 nm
